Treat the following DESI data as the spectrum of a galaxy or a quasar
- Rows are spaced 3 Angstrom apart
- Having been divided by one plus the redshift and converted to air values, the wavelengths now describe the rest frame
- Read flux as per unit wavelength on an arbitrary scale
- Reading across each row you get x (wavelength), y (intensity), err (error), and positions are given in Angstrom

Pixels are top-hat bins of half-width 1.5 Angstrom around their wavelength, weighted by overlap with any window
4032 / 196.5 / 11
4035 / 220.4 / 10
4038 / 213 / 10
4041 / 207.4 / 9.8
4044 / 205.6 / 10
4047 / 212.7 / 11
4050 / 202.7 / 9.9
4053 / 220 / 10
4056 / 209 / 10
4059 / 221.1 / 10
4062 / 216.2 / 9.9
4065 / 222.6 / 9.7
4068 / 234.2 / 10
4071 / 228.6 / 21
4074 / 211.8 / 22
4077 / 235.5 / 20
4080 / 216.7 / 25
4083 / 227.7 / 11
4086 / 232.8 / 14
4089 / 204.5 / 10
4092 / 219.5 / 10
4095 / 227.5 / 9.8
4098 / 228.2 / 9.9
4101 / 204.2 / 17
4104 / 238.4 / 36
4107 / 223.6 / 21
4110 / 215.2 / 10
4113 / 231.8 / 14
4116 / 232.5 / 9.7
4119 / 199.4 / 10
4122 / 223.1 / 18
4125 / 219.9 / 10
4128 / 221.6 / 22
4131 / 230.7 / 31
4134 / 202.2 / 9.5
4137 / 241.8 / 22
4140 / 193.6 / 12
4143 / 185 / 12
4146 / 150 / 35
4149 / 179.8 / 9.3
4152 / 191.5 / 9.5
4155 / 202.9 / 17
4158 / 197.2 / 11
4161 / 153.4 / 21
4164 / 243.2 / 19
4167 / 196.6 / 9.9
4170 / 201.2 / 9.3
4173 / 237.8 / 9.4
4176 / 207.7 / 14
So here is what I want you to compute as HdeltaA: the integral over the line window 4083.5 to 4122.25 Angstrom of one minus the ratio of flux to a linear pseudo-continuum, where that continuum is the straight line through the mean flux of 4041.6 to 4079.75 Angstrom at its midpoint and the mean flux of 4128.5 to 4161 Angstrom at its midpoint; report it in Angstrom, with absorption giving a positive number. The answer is -2.7 Angstrom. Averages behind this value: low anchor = 218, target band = 222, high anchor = 196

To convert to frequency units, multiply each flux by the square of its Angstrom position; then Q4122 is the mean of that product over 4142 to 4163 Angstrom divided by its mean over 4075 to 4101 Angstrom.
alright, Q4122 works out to 0.84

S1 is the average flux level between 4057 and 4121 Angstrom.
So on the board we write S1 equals 222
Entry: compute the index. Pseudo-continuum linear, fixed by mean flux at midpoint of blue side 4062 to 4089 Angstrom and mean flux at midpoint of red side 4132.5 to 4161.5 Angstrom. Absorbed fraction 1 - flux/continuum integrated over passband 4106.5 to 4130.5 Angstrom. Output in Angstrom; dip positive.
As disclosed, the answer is -2.0 Angstrom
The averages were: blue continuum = 224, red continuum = 191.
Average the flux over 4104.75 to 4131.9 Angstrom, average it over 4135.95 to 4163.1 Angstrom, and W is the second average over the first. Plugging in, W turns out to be 0.85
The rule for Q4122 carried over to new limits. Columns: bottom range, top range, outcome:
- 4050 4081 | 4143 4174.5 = 0.92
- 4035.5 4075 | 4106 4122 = 1.05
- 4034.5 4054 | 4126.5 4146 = 1.03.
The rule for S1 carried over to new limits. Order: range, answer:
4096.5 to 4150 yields 213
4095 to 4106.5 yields 224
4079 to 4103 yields 221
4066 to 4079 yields 227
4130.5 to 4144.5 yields 209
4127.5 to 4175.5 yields 201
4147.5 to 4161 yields 188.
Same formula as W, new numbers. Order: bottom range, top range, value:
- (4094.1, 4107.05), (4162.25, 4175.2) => 0.97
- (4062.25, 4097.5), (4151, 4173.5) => 0.90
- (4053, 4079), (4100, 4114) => 1.00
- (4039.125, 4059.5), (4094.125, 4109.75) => 1.06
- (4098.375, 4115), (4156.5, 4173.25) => 0.91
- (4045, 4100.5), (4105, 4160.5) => 0.94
